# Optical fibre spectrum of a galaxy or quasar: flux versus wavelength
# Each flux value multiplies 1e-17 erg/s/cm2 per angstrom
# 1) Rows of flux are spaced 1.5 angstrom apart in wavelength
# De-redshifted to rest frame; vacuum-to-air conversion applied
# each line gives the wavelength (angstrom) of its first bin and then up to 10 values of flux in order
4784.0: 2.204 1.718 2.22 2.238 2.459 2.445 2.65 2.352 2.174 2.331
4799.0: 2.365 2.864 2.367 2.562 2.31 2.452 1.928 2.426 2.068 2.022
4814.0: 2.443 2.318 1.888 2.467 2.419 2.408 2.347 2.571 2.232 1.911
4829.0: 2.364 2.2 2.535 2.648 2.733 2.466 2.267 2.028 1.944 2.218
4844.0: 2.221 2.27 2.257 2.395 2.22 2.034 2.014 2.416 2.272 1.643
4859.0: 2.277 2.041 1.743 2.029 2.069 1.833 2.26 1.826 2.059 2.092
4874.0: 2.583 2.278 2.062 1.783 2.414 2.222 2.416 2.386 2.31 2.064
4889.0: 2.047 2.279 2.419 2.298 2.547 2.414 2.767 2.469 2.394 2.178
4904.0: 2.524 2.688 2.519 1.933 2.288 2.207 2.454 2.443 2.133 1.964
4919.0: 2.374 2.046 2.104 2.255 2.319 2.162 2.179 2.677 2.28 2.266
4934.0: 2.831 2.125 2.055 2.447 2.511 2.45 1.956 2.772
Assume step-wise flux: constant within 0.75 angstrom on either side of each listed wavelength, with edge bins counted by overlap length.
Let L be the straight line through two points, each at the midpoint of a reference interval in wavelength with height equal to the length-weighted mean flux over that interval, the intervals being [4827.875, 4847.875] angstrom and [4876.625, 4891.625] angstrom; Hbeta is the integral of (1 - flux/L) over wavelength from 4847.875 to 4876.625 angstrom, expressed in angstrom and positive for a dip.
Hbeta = 1.9 angstrom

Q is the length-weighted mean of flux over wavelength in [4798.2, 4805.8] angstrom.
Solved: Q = 2.49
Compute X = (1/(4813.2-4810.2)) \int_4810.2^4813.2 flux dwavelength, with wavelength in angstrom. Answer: 2.05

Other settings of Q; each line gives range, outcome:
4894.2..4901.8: 2.51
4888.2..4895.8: 2.32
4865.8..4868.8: 2.05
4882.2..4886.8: 2.37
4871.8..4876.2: 2.32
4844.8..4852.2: 2.24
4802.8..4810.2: 2.33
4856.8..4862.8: 1.93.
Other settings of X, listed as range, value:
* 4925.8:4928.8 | 2.18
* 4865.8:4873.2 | 2.01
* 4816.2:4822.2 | 2.29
